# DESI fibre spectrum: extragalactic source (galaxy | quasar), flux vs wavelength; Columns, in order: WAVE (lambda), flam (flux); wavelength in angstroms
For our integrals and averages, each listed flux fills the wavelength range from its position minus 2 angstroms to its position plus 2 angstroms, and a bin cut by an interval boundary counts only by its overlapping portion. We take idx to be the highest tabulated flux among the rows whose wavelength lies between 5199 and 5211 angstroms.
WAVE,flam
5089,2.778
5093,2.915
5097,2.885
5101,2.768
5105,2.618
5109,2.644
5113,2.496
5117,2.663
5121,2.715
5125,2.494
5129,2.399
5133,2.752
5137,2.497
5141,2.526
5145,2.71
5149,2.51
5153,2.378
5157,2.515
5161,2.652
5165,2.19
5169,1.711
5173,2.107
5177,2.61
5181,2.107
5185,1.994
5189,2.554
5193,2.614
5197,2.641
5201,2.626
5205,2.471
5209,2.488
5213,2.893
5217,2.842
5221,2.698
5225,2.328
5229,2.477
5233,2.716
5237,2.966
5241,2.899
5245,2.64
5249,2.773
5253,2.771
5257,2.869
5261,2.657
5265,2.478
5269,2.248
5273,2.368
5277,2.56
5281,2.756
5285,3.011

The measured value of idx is 2.626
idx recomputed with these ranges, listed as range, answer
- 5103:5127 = 2.715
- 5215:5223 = 2.842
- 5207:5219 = 2.893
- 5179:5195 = 2.614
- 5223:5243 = 2.966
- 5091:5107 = 2.915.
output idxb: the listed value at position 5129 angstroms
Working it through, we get 2.399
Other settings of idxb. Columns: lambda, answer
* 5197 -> 2.641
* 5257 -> 2.869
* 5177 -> 2.61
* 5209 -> 2.488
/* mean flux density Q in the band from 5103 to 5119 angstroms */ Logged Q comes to 2.61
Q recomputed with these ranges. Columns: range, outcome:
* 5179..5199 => 2.38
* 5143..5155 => 2.53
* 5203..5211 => 2.48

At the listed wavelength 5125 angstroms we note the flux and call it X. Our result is 2.494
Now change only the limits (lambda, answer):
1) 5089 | 2.778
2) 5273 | 2.368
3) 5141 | 2.526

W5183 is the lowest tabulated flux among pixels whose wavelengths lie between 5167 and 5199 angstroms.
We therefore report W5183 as 1.711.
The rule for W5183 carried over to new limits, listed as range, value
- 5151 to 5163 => 2.378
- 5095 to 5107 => 2.618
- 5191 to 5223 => 2.471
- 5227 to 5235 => 2.477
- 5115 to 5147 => 2.399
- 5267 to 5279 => 2.248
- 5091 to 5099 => 2.885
